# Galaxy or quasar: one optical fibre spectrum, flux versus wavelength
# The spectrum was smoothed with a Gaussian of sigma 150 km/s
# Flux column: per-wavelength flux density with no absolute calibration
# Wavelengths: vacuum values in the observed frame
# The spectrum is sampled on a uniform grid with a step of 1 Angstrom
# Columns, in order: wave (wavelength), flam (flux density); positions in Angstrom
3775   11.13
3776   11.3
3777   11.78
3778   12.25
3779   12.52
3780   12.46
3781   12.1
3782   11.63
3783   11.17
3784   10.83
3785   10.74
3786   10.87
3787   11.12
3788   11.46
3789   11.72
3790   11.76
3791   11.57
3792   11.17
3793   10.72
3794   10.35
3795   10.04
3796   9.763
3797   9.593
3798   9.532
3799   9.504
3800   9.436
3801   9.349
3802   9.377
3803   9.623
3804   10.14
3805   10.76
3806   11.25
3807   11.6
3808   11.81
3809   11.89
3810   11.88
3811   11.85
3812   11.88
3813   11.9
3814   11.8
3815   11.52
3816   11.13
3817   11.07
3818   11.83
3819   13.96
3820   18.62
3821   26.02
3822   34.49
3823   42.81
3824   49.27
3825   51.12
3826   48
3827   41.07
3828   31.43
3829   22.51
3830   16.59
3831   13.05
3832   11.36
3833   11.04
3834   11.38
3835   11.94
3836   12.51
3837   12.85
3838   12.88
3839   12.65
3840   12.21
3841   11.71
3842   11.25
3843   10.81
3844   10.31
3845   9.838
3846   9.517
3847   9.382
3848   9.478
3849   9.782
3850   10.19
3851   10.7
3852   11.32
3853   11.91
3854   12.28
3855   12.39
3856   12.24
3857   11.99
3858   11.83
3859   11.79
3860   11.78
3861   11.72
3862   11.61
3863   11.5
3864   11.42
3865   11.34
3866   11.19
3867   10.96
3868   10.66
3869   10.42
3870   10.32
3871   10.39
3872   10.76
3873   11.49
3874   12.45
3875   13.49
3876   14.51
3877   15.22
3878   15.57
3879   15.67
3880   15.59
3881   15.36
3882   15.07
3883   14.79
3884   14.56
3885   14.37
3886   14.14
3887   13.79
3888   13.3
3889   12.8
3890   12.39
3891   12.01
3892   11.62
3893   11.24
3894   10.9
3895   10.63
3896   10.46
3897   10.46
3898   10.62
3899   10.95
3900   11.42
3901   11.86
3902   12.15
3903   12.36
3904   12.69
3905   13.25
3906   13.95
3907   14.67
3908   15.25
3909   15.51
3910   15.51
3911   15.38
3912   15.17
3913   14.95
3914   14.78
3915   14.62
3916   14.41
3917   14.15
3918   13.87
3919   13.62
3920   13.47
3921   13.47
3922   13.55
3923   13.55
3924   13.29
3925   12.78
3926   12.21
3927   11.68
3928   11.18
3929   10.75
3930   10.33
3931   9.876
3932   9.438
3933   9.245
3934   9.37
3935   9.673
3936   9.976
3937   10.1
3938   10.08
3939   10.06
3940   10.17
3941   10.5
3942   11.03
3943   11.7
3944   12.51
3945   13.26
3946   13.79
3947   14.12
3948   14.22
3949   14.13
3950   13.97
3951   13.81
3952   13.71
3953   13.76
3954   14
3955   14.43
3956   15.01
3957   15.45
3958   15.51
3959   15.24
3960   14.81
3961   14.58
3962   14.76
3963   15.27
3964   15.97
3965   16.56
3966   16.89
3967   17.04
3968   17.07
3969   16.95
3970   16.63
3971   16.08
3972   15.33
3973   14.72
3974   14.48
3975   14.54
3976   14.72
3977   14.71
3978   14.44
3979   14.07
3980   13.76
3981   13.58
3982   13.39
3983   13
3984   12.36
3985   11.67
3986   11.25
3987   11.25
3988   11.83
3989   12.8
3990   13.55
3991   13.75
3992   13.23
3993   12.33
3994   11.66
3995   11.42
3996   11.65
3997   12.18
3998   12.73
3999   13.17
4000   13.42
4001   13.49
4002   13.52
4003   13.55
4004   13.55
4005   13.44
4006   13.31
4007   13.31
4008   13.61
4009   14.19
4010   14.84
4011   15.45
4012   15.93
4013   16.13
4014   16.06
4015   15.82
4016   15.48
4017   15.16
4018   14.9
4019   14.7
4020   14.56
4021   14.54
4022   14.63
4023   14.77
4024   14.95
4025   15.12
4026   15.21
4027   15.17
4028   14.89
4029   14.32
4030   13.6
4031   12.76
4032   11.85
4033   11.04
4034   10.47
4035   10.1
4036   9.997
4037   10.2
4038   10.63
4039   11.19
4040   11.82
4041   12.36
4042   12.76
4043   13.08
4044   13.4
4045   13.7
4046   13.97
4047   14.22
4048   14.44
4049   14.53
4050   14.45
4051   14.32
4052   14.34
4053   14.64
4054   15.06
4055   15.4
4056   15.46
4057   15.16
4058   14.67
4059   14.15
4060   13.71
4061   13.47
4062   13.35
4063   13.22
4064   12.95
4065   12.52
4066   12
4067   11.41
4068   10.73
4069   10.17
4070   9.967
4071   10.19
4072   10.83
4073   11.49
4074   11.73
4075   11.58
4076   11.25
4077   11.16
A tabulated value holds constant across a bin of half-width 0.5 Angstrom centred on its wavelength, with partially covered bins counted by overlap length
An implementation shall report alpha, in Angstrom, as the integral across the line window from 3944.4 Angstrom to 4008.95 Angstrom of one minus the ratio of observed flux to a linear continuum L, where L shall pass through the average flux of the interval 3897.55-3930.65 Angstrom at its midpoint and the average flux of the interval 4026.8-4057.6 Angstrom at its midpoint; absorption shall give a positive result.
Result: -3.8 Angstrom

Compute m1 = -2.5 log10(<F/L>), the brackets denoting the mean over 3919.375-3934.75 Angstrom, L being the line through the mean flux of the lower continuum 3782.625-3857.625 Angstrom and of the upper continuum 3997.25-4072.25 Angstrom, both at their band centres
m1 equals 0.21 mag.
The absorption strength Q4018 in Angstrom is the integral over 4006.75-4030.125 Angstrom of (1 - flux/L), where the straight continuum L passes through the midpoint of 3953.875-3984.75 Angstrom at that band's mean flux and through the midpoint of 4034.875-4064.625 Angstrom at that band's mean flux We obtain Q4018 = -1.5 Angstrom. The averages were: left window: 15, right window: 13.4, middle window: 14.9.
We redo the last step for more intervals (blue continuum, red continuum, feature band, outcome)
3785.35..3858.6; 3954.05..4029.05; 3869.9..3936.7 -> 7.8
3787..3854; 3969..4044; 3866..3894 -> 2.9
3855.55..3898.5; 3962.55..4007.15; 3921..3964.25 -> 2.3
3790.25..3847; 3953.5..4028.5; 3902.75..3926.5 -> 1.4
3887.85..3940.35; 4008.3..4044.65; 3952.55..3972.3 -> -4.1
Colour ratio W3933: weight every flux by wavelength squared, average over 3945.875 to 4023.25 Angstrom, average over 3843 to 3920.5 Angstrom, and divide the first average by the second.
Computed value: 1.20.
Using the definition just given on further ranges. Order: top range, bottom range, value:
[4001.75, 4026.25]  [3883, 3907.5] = 1.26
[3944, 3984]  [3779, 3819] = 1.46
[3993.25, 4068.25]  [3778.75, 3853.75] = 1.04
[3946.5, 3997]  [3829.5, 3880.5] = 1.27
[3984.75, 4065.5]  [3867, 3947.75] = 1.14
